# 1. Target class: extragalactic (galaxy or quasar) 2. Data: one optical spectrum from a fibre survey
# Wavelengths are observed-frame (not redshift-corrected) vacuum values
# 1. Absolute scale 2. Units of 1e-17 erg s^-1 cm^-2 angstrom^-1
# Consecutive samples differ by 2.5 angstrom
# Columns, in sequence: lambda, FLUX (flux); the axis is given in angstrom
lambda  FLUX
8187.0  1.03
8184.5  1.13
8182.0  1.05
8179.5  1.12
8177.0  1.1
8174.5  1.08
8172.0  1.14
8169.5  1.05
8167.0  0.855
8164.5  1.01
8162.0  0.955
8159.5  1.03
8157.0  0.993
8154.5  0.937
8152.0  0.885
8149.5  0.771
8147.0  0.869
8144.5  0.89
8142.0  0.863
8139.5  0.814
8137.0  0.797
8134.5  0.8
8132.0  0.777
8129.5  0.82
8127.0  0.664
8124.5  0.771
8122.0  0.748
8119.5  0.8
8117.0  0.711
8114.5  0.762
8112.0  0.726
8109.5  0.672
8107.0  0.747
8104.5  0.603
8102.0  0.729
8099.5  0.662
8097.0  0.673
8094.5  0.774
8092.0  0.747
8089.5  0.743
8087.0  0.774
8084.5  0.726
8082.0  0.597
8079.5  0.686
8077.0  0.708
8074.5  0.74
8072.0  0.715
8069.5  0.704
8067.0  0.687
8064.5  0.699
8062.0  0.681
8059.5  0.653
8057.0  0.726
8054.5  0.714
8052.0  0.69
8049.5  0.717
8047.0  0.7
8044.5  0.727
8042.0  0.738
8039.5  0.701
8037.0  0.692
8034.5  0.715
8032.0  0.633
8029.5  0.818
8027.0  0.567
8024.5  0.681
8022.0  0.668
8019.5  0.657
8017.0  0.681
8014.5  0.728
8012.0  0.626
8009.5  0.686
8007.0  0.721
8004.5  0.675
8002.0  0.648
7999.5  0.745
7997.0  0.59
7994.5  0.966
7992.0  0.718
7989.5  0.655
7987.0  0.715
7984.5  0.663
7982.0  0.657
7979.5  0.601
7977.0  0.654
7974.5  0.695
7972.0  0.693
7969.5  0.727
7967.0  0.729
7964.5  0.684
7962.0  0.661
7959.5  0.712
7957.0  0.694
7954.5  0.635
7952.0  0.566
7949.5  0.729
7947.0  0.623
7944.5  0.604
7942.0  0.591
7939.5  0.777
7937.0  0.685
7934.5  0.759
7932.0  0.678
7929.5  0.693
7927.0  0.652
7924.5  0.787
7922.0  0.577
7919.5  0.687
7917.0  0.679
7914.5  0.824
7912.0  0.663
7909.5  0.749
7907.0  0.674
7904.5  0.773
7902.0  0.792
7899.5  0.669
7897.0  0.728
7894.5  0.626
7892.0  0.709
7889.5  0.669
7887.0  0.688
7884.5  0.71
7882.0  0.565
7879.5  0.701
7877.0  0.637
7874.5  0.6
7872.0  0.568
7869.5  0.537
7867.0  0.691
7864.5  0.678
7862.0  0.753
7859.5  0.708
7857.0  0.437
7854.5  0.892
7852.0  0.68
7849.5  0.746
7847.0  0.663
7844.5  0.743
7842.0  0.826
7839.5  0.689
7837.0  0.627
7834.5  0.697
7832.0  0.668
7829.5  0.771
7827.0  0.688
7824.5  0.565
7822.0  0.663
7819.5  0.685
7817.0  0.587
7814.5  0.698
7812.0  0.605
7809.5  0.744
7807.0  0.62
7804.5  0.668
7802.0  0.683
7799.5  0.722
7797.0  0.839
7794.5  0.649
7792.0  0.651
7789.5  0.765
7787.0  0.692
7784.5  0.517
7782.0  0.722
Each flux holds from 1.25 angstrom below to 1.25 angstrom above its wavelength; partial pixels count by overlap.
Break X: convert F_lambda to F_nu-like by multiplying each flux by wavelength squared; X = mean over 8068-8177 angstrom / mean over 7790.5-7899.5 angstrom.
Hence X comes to 1.28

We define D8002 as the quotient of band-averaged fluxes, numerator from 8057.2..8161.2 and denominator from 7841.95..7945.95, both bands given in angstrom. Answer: 1.11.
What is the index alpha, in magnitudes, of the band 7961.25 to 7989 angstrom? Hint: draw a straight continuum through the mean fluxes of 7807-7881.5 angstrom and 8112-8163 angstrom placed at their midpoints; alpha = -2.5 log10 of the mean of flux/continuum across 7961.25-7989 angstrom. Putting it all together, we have 0.10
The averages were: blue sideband 0.672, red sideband 0.83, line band 0.68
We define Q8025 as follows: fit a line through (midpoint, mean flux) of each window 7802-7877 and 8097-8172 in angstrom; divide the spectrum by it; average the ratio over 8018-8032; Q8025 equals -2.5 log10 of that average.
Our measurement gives 0.14 mag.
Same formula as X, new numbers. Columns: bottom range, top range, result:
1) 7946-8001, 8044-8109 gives 1.05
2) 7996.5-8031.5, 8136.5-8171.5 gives 1.40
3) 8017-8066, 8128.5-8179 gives 1.37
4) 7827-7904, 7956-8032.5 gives 1.04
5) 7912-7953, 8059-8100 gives 1.07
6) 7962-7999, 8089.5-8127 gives 1.07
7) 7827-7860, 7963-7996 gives 1.04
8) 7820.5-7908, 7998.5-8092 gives 1.07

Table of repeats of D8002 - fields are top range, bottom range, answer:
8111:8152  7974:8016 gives 1.14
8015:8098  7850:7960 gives 1.03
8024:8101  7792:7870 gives 1.03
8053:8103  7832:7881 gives 1.04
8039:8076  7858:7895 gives 1.08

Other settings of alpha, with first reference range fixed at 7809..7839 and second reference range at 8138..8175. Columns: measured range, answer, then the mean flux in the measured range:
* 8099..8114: 0.28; 0.695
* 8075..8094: 0.23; 0.715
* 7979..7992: 0.19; 0.667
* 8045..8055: 0.20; 0.706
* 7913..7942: 0.07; 0.703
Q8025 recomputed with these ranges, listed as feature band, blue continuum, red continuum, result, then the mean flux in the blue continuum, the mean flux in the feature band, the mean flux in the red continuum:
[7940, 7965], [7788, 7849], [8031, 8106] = 0.07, 0.689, 0.653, 0.702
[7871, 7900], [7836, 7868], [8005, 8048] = 0.07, 0.703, 0.656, 0.69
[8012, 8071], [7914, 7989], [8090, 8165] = 0.07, 0.679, 0.693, 0.797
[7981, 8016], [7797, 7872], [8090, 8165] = 0.07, 0.681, 0.7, 0.797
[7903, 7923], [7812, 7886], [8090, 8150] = -0.02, 0.67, 0.706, 0.758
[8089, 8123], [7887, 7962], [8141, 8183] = 0.25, 0.689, 0.721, 0.977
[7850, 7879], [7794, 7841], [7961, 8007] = 0.04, 0.679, 0.656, 0.694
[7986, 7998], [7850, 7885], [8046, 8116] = -0.07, 0.655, 0.732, 0.706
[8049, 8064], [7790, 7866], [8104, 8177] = 0.16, 0.689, 0.696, 0.853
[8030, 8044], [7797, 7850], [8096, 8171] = 0.10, 0.686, 0.704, 0.814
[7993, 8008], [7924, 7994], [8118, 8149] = -0.02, 0.682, 0.724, 0.8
